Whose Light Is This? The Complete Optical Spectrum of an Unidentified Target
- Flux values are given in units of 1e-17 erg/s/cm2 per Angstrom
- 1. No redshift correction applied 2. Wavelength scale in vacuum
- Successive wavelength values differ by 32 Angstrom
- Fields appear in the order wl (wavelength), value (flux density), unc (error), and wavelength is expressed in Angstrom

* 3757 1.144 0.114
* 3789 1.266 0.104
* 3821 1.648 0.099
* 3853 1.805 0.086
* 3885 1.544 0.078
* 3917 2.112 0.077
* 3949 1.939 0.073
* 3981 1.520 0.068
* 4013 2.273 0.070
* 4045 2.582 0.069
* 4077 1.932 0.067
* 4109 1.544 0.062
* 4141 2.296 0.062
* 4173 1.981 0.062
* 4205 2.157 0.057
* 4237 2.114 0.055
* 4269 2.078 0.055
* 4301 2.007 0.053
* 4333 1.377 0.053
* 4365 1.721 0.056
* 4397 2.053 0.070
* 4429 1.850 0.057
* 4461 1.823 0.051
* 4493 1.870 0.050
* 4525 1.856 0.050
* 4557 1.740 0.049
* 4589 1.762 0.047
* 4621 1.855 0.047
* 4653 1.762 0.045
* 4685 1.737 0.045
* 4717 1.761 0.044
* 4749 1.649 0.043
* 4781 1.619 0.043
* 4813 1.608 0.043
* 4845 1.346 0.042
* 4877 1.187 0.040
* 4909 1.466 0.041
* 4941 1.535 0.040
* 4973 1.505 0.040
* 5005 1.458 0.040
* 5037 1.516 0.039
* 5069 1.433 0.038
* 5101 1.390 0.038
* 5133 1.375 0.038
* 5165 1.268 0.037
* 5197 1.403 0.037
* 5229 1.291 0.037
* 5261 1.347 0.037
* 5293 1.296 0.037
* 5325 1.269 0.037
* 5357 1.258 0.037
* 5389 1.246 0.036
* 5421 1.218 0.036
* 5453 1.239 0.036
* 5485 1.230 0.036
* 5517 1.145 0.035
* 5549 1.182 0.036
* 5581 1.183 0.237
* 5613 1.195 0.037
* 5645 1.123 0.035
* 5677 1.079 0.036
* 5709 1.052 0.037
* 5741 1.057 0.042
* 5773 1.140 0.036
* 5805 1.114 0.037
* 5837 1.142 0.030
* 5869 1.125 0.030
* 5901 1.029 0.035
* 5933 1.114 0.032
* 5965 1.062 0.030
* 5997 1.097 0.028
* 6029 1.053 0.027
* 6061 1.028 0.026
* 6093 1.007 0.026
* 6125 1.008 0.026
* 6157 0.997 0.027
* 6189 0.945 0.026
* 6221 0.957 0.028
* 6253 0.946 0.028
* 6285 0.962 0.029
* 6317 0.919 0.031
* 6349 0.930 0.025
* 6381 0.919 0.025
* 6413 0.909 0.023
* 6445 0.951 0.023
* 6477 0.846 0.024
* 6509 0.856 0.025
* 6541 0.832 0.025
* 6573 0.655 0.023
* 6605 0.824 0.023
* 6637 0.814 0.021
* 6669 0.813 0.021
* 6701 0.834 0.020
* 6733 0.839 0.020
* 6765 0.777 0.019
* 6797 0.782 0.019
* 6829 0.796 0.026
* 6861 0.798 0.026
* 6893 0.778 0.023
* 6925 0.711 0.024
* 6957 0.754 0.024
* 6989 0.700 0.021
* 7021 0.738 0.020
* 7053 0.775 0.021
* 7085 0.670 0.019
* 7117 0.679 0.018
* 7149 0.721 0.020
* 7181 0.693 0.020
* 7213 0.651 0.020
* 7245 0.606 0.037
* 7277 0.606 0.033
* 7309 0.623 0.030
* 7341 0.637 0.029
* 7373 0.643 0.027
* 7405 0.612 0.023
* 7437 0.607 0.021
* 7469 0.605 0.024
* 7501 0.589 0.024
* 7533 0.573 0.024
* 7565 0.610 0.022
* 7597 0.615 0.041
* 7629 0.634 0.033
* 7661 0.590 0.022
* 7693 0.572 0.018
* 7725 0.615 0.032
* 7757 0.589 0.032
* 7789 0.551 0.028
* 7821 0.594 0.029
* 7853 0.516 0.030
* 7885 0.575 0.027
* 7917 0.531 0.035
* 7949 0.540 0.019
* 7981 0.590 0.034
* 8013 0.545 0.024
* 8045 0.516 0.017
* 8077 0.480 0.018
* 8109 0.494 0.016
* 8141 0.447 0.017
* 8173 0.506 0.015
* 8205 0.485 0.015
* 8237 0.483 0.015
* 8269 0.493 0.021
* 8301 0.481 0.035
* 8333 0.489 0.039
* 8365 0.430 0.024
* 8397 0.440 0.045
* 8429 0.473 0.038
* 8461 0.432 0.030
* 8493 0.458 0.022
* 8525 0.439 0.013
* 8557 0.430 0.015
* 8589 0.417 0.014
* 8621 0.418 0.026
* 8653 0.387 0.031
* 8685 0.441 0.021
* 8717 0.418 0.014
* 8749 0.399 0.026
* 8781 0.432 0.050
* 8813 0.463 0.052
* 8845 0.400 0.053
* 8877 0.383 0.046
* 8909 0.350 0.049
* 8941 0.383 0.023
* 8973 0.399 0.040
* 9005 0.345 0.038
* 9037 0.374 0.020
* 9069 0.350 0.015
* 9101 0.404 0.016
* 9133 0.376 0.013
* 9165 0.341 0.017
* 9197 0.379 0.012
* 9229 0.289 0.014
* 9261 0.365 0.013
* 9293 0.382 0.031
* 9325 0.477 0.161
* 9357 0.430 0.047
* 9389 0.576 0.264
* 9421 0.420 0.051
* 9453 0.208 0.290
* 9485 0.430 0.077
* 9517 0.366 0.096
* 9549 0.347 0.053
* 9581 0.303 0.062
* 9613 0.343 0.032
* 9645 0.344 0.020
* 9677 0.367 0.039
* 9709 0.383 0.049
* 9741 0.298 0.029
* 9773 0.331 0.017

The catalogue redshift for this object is 0.000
